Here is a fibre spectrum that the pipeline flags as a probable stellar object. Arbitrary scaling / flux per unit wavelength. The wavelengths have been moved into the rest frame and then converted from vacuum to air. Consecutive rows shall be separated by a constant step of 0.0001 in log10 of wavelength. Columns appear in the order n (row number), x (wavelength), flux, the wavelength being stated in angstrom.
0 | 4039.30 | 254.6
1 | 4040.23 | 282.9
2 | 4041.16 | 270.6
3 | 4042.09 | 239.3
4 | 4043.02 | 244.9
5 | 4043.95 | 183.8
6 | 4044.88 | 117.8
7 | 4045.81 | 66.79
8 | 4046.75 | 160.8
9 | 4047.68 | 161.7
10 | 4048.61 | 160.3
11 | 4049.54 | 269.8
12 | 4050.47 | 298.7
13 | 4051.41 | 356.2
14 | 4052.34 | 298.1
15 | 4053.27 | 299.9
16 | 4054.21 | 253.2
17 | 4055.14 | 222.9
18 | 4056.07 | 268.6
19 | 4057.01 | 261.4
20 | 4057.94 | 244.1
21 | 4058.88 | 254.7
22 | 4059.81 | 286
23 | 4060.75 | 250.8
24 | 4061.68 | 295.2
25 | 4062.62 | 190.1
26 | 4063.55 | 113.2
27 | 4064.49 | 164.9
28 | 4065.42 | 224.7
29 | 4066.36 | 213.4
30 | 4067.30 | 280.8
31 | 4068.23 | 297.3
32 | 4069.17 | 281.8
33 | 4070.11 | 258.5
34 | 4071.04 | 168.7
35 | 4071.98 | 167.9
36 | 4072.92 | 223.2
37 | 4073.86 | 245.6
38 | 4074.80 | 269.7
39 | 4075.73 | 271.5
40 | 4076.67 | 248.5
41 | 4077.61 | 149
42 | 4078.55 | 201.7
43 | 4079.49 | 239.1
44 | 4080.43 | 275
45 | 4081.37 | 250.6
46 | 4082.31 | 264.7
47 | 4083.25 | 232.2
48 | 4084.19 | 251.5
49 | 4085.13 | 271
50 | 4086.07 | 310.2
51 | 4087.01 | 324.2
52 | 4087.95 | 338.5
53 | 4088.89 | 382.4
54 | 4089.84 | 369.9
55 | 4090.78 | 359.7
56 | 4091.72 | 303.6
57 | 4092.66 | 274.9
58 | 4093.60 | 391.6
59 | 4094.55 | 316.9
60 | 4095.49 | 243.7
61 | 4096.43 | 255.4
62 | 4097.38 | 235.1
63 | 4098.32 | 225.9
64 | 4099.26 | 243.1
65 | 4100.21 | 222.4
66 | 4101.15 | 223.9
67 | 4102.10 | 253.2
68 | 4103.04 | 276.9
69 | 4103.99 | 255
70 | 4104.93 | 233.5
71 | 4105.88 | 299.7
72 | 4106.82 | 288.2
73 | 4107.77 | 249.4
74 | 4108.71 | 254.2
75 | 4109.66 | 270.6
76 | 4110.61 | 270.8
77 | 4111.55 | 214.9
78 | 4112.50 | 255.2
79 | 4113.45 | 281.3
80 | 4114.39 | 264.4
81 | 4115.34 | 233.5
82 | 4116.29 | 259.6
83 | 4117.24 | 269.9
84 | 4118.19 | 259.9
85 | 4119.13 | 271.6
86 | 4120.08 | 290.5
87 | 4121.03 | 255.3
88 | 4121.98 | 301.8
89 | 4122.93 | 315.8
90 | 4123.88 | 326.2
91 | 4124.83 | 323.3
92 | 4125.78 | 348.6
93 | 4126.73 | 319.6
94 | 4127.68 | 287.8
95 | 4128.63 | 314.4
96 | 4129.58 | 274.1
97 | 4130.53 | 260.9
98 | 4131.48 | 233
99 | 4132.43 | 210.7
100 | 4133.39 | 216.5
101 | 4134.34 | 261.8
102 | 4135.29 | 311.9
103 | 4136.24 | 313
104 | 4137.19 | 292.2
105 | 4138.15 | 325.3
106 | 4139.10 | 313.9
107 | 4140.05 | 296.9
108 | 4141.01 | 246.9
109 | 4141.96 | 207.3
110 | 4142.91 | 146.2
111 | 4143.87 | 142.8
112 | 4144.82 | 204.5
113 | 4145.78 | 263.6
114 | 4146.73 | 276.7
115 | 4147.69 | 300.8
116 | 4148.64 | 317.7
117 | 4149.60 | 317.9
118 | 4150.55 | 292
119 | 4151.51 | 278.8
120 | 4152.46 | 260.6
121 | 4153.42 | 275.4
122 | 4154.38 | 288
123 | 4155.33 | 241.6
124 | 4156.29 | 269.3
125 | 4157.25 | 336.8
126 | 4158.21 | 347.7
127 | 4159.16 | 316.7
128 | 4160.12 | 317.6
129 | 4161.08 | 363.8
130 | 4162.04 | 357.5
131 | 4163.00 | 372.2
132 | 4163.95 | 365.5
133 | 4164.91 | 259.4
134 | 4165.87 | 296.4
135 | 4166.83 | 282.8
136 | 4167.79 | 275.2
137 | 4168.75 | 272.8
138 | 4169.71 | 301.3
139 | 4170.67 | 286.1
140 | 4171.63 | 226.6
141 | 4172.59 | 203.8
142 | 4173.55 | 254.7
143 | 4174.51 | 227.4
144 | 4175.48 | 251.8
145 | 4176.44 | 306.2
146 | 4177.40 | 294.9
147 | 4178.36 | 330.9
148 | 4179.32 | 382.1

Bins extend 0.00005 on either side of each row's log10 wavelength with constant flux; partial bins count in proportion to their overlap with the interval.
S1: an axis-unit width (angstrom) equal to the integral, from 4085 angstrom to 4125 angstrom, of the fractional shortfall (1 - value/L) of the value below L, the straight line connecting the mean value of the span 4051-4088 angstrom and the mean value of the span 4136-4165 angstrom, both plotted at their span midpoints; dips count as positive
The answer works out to -2.2 angstrom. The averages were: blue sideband 249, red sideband 288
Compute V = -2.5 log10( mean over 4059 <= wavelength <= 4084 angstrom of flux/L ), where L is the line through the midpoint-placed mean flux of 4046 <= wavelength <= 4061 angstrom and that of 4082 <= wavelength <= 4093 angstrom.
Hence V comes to 0.20 mag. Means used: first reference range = 249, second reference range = 308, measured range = 234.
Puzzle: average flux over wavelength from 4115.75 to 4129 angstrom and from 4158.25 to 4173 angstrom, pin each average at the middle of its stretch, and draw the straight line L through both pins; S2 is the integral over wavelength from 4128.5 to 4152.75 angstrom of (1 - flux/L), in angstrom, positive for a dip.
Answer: 2.8 angstrom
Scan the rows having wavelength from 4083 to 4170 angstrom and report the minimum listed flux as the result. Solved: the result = 142.8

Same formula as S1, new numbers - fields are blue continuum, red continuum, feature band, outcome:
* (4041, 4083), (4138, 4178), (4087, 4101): -2.7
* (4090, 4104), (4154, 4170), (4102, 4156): 3.9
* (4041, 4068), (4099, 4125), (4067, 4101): -2.6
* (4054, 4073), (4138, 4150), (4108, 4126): -1.9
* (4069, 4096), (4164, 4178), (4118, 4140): -1.4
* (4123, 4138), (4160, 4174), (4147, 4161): -0.3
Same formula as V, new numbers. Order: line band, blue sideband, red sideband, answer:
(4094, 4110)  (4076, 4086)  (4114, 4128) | 0.04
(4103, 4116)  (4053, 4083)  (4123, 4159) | 0.00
